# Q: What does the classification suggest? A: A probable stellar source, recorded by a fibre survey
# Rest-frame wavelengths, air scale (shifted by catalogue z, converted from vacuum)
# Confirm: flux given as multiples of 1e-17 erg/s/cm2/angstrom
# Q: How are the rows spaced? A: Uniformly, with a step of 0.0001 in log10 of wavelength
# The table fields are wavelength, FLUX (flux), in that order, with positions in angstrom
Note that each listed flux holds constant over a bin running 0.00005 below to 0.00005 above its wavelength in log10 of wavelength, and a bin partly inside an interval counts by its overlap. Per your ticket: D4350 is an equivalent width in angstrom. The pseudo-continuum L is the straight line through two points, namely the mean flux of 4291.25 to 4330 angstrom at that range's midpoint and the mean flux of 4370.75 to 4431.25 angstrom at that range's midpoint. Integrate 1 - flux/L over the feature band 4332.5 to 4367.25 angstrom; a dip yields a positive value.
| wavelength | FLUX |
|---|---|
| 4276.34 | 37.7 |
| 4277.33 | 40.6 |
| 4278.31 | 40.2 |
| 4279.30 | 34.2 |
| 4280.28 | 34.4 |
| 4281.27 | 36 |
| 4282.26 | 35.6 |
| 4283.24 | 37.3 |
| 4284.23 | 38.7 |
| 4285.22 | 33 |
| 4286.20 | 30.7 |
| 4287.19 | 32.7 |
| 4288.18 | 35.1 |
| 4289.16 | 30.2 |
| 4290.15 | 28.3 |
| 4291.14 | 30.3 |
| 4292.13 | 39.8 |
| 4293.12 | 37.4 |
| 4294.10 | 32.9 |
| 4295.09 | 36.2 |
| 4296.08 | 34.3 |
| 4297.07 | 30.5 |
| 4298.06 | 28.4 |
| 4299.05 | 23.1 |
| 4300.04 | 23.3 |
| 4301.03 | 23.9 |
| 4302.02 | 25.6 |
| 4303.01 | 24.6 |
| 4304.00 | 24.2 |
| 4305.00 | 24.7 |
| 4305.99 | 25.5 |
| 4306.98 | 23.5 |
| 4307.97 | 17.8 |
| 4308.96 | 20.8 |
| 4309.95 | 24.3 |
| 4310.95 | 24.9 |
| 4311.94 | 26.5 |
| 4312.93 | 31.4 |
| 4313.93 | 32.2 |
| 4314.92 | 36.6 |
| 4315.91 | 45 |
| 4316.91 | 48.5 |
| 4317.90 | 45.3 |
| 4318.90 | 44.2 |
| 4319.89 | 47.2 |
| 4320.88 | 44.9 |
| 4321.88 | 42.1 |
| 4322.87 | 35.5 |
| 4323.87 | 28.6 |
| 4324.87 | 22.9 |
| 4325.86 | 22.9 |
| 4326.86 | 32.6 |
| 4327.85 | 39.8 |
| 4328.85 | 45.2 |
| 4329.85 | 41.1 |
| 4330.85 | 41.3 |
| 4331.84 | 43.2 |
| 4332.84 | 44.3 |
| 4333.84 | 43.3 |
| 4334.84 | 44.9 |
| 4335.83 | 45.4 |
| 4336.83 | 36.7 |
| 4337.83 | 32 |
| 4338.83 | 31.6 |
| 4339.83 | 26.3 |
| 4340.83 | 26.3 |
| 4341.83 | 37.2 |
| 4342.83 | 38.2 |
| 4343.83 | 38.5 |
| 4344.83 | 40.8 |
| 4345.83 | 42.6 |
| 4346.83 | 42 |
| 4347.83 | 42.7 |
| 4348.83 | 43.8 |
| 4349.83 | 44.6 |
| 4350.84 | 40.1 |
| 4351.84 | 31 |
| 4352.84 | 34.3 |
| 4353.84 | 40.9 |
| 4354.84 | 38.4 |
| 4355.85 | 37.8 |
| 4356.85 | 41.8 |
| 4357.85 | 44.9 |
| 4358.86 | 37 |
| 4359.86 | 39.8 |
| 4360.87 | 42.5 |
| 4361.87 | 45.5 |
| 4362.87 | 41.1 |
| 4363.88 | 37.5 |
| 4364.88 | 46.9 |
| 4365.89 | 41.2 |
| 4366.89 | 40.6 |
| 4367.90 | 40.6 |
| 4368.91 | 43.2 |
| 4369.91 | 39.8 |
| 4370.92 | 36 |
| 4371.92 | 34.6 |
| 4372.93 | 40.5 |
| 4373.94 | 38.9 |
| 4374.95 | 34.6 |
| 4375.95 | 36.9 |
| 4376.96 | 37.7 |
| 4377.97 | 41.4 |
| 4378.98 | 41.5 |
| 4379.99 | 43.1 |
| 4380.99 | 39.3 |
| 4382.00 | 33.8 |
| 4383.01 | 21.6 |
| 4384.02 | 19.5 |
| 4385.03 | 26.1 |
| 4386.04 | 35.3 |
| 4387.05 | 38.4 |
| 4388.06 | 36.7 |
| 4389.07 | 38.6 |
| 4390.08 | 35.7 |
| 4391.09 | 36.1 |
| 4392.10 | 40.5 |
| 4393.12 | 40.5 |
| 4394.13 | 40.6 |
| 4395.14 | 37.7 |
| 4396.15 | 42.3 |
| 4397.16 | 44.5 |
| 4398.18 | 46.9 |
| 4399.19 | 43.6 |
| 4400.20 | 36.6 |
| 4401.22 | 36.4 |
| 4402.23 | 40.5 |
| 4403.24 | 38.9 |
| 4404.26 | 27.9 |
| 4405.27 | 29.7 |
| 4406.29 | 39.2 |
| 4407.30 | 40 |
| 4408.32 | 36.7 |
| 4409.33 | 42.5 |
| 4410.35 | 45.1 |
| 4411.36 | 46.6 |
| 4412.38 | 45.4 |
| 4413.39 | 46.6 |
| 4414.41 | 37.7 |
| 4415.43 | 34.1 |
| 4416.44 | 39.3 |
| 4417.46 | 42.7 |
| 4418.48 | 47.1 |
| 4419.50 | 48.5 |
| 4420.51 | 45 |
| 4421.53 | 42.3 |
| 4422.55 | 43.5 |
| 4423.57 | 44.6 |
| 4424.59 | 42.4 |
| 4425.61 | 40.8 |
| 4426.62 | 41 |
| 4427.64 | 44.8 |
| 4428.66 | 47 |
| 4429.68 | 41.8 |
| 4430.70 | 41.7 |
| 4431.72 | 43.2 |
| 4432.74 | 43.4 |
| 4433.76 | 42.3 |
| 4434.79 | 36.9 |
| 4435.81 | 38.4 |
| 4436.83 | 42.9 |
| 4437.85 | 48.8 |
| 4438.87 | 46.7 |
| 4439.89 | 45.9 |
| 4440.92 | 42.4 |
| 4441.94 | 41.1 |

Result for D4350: -4.1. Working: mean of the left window 32.2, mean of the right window 39.4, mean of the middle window 39.5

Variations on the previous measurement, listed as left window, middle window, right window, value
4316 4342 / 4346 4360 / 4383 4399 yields -0.83 angstrom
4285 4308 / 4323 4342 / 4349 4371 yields -0.28 angstrom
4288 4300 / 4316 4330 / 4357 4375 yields -1.40 angstrom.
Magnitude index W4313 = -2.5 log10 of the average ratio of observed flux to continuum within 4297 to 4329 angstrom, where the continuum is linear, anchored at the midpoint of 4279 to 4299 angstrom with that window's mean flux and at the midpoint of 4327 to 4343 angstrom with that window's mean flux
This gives 0.16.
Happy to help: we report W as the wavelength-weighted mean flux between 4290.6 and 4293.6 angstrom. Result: 35.7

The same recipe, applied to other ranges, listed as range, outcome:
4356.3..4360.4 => 40.8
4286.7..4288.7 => 33.9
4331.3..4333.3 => 43.8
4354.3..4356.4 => 38.2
